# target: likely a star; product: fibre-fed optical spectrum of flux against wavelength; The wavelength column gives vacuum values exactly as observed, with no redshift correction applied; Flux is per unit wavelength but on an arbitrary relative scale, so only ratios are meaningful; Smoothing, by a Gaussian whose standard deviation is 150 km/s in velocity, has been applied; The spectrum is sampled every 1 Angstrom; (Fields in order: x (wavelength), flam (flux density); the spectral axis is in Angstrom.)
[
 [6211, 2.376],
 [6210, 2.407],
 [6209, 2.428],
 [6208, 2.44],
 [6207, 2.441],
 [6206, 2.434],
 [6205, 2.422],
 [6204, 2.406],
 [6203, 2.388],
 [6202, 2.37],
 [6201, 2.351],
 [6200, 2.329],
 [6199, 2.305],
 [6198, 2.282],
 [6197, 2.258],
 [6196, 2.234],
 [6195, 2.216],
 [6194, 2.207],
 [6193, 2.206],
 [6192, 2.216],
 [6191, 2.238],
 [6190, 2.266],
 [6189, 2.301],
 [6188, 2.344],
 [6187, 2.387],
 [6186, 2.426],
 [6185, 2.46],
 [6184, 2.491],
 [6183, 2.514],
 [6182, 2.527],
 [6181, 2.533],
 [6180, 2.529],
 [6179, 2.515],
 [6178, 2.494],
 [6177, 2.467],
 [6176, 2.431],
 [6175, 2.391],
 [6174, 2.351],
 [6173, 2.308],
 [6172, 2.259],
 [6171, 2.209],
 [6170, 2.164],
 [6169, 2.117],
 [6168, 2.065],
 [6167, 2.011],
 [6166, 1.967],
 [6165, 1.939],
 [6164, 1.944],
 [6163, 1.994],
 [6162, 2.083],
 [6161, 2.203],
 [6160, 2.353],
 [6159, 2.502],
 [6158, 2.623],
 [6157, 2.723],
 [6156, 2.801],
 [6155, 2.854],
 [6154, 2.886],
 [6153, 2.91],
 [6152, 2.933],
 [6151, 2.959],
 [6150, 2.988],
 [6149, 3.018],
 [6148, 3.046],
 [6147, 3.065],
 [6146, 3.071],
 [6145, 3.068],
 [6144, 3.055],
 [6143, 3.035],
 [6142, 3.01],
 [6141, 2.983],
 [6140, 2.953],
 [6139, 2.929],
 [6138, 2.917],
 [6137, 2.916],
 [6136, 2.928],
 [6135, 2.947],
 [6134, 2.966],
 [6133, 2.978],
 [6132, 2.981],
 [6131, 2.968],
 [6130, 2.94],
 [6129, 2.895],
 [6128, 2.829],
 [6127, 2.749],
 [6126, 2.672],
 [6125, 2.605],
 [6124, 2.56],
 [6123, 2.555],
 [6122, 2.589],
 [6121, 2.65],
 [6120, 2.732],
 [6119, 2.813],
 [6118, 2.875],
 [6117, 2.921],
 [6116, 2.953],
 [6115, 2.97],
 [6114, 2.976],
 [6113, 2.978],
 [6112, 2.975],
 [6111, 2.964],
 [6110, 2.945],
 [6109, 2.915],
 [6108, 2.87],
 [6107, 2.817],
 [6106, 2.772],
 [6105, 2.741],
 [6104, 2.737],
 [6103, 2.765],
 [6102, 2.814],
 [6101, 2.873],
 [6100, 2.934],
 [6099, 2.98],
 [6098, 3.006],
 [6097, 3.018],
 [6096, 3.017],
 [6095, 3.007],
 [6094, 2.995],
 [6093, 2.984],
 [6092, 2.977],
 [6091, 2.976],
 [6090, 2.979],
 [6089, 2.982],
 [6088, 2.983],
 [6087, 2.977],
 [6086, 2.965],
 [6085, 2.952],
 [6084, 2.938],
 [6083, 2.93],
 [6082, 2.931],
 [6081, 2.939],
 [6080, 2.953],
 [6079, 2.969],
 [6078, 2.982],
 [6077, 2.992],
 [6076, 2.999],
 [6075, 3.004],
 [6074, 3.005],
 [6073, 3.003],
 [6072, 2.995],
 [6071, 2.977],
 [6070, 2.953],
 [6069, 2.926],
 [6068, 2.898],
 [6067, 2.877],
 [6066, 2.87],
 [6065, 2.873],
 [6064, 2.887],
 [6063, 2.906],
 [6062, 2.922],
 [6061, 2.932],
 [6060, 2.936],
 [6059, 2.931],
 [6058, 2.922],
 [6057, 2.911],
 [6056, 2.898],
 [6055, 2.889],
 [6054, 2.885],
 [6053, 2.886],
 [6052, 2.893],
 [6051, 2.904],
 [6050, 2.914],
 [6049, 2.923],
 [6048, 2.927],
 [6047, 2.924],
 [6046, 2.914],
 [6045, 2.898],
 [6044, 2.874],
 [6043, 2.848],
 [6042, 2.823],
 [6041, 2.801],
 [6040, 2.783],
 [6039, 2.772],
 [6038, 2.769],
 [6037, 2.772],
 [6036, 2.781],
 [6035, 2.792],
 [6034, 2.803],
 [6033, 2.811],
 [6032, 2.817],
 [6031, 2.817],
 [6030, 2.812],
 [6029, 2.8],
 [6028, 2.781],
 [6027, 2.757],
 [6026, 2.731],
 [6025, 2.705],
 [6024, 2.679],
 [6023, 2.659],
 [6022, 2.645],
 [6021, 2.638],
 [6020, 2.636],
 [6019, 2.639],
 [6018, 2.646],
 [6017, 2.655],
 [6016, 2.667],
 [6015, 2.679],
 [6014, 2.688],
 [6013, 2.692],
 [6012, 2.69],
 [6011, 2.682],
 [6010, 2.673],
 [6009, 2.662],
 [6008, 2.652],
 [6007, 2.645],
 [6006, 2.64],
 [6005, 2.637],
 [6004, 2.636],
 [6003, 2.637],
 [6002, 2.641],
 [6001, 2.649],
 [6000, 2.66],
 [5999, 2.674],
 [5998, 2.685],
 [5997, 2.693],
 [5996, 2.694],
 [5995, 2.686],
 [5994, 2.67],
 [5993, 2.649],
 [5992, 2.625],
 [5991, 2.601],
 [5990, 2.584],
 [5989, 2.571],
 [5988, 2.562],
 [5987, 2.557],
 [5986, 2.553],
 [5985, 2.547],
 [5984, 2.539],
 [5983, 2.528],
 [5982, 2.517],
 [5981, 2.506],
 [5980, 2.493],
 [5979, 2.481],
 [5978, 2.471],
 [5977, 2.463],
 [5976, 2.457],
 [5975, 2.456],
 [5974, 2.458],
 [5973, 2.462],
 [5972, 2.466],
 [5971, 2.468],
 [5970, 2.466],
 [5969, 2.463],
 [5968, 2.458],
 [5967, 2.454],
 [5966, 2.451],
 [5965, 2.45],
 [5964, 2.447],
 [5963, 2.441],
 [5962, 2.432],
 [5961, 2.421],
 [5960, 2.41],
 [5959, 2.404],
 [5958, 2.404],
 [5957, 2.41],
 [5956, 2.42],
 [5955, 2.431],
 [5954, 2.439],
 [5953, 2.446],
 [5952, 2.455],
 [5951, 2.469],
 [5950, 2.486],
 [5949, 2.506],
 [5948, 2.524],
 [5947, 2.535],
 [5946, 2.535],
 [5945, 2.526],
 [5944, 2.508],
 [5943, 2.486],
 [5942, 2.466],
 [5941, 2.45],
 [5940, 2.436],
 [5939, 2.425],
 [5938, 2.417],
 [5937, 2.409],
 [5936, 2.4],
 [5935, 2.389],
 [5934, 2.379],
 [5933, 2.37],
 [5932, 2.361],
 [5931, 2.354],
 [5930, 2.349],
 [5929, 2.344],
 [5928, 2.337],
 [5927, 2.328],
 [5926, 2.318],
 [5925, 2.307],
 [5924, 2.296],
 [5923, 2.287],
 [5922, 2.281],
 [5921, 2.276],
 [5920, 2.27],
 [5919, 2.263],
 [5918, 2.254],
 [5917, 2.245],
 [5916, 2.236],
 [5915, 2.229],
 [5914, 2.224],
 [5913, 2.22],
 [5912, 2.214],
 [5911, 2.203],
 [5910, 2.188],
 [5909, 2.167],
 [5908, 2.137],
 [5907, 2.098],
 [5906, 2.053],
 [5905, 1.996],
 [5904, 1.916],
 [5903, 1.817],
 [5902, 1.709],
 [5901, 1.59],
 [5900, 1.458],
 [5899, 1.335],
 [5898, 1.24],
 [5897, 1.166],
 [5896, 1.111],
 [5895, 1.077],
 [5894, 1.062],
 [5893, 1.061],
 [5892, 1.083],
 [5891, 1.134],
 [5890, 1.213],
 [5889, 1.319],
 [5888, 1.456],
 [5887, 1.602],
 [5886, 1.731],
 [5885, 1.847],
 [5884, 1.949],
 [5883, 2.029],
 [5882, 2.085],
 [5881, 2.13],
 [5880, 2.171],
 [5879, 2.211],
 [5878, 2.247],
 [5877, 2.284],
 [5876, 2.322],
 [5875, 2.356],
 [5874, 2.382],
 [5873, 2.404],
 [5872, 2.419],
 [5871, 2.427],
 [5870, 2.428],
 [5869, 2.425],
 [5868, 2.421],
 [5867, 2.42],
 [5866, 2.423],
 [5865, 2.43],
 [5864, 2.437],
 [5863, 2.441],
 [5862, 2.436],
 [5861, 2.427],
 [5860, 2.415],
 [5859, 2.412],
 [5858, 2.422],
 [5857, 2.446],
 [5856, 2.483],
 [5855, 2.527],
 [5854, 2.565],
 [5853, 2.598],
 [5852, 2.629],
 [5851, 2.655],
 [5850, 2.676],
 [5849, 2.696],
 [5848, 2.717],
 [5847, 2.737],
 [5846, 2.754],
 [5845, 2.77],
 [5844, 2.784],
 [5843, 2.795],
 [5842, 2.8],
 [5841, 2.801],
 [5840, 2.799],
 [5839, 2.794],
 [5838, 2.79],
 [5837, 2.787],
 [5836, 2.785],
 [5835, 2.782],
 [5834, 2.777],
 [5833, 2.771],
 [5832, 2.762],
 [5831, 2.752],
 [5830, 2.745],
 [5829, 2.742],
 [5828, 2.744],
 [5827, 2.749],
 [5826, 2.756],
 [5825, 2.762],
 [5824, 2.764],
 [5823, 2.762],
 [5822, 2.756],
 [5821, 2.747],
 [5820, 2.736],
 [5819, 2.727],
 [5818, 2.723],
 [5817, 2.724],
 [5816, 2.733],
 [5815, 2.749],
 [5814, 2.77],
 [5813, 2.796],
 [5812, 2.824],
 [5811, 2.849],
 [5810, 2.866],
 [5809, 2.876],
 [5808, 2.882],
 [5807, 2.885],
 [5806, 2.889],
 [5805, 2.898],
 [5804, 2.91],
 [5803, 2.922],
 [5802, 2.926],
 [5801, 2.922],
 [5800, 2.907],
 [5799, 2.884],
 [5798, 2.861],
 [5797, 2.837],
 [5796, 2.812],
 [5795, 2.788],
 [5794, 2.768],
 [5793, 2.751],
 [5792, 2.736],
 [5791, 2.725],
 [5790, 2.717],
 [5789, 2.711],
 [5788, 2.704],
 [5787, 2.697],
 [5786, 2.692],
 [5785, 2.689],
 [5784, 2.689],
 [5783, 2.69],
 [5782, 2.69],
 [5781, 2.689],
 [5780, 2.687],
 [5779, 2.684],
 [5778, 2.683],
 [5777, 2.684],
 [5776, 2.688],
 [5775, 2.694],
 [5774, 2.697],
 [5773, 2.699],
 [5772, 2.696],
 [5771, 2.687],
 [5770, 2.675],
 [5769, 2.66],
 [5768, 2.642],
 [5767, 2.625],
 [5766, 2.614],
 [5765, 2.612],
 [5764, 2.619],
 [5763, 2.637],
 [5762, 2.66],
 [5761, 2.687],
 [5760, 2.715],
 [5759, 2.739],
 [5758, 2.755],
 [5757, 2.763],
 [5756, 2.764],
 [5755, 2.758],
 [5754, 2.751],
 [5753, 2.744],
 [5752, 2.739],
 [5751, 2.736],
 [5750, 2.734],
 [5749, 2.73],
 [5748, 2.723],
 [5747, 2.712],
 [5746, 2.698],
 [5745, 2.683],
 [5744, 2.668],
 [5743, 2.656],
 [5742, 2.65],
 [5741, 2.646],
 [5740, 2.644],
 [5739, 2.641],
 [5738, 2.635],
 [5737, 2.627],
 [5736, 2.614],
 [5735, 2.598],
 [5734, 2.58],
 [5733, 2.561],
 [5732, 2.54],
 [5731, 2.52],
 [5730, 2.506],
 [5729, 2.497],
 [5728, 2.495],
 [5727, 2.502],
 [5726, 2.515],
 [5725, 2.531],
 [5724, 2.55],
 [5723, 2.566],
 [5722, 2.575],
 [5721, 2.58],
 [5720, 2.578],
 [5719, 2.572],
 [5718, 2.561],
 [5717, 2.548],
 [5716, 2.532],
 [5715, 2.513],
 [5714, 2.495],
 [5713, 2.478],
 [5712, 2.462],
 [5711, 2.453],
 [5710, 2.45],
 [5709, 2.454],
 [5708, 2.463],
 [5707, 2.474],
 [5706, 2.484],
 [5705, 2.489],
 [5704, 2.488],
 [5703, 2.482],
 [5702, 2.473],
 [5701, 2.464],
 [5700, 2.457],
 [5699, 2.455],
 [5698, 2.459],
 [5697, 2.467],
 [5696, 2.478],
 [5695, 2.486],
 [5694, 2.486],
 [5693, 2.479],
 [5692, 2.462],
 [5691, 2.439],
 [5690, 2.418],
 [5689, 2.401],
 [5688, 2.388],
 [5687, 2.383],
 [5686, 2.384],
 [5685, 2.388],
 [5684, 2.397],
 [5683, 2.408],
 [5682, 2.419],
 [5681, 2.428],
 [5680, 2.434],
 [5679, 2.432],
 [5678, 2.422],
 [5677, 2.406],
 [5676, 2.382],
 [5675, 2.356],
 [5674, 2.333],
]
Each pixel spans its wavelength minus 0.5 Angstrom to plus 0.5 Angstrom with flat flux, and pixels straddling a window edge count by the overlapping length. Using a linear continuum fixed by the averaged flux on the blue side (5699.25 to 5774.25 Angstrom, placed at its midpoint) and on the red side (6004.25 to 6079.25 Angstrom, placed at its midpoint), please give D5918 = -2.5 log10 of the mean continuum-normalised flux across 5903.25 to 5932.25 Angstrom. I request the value 0.22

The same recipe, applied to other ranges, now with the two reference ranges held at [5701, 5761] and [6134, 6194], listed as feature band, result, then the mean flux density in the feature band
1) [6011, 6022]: -0.04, 2.66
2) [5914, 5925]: 0.14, 2.26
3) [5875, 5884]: 0.18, 2.18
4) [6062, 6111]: -0.15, 2.93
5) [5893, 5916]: 0.40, 1.78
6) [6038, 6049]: -0.12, 2.86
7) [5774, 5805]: -0.07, 2.76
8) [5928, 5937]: 0.09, 2.37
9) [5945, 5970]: 0.05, 2.46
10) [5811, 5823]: -0.07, 2.76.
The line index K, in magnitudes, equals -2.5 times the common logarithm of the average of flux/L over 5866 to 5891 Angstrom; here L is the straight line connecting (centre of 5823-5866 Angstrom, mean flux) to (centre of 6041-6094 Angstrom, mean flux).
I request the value 0.28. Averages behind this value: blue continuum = 2.66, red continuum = 2.93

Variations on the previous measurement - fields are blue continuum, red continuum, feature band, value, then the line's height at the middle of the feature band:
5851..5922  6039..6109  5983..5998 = -0.03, 2.53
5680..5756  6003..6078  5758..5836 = -0.06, 2.61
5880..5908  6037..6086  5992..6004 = -0.11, 2.41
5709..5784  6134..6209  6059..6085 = -0.16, 2.54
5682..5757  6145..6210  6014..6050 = -0.12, 2.47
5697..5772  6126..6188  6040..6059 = -0.11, 2.62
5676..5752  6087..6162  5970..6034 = 0.06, 2.77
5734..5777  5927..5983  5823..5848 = -0.07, 2.59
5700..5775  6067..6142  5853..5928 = 0.31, 2.73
